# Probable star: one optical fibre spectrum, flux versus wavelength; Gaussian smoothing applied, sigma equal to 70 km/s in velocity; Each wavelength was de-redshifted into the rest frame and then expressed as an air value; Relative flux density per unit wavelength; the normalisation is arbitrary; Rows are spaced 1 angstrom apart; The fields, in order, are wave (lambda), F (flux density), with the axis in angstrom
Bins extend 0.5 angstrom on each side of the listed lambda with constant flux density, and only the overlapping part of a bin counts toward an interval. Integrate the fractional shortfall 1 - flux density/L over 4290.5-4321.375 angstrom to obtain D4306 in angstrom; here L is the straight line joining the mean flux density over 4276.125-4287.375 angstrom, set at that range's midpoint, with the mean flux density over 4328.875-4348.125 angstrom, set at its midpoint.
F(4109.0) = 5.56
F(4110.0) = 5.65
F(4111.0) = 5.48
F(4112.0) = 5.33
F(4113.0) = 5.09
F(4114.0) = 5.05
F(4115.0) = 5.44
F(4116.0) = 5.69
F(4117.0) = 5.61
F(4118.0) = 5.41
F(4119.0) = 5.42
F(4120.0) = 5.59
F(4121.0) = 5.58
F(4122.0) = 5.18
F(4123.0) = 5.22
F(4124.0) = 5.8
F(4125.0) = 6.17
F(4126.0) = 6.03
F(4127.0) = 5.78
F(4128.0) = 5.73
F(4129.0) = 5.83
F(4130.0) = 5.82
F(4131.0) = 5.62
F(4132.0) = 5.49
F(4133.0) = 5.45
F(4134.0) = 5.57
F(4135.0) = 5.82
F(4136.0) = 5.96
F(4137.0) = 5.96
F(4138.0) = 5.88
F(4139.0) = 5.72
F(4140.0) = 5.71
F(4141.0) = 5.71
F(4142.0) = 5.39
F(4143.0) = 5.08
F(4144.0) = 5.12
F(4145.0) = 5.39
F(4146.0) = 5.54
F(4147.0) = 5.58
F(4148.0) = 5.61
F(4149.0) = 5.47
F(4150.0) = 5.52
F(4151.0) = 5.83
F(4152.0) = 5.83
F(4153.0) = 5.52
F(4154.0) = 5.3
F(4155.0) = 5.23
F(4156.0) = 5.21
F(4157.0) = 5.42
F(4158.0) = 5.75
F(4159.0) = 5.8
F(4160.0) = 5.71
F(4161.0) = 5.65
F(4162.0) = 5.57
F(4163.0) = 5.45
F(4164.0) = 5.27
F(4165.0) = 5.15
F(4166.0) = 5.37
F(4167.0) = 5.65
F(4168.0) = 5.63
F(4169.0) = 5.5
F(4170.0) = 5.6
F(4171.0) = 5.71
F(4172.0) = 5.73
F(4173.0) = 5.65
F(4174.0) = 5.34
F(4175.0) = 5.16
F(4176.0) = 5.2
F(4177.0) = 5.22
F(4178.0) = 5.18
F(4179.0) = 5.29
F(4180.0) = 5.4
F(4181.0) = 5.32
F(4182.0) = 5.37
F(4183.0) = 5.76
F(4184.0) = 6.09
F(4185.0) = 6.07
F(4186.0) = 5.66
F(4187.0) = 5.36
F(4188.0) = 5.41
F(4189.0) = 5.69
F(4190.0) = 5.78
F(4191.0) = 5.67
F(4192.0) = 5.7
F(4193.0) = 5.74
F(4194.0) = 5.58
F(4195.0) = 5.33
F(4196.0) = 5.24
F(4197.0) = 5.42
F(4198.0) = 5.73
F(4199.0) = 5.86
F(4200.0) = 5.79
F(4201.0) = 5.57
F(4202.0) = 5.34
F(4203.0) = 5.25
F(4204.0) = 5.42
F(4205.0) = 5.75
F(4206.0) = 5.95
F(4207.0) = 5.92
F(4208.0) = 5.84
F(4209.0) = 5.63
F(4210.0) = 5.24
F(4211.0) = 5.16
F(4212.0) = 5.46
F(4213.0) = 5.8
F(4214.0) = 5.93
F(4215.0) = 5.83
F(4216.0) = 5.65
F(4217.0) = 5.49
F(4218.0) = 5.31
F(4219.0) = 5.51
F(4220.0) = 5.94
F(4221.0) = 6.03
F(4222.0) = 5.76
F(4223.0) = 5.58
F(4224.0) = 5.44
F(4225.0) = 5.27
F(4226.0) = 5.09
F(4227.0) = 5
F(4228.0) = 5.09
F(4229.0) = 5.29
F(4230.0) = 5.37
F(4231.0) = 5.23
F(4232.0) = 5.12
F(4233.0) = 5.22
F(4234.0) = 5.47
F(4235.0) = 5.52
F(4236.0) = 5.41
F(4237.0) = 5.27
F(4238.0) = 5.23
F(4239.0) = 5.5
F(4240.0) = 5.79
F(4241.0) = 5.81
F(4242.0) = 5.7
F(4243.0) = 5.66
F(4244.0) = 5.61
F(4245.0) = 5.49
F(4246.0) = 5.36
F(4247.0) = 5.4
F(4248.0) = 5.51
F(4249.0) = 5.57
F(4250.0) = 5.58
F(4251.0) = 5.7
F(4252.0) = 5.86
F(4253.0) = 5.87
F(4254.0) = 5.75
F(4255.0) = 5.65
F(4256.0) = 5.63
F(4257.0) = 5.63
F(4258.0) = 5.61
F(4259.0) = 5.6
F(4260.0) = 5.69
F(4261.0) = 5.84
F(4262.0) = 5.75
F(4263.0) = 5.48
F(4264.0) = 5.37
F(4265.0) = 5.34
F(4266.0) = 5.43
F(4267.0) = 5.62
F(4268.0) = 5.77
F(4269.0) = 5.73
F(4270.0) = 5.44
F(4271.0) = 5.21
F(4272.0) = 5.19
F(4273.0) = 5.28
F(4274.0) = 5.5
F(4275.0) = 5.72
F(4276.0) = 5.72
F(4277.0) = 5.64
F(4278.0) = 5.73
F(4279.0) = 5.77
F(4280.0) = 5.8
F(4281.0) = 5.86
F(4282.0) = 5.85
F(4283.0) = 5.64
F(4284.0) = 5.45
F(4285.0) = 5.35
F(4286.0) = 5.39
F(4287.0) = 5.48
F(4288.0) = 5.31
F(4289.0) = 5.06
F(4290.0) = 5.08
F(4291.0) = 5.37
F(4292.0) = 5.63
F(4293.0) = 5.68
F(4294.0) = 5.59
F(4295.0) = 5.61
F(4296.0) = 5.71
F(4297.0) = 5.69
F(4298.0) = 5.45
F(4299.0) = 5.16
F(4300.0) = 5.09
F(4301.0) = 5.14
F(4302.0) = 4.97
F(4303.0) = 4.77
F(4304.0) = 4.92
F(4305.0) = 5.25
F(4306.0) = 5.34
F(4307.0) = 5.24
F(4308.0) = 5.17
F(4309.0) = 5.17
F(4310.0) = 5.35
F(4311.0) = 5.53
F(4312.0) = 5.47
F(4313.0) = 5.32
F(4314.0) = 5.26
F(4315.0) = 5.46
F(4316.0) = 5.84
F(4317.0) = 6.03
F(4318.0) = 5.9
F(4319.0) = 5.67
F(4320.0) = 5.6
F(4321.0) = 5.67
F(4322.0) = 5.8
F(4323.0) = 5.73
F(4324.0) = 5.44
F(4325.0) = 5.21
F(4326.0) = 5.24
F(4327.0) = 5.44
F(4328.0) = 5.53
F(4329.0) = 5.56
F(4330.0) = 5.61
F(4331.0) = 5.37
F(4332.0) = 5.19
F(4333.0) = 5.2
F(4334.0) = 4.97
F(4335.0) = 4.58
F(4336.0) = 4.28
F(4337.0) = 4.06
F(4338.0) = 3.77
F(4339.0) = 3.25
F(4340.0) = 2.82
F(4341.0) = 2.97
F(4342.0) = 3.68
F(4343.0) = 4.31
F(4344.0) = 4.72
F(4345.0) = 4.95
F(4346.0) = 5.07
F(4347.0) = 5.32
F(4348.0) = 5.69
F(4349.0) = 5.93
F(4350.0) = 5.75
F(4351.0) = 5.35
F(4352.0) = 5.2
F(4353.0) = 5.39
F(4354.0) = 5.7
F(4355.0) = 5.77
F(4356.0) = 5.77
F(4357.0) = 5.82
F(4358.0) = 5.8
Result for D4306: -1.6 angstrom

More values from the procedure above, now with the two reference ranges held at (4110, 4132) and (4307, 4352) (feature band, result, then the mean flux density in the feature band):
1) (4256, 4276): -1.2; 5.54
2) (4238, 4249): -0.6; 5.57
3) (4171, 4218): -1.4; 5.56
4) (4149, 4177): -0.2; 5.5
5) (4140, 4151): 0.1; 5.47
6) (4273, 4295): -1.5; 5.55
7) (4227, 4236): 0.1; 5.28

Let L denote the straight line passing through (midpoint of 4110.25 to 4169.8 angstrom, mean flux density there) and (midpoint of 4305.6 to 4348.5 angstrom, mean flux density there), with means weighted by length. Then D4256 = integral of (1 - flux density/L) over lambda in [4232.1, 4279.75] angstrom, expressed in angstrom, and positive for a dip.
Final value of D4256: -2.8 angstrom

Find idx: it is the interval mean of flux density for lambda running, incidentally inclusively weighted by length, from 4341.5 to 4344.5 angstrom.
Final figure 4.24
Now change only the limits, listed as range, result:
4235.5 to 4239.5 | 5.35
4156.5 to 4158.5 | 5.58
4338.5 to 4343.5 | 3.41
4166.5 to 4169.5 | 5.59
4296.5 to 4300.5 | 5.35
